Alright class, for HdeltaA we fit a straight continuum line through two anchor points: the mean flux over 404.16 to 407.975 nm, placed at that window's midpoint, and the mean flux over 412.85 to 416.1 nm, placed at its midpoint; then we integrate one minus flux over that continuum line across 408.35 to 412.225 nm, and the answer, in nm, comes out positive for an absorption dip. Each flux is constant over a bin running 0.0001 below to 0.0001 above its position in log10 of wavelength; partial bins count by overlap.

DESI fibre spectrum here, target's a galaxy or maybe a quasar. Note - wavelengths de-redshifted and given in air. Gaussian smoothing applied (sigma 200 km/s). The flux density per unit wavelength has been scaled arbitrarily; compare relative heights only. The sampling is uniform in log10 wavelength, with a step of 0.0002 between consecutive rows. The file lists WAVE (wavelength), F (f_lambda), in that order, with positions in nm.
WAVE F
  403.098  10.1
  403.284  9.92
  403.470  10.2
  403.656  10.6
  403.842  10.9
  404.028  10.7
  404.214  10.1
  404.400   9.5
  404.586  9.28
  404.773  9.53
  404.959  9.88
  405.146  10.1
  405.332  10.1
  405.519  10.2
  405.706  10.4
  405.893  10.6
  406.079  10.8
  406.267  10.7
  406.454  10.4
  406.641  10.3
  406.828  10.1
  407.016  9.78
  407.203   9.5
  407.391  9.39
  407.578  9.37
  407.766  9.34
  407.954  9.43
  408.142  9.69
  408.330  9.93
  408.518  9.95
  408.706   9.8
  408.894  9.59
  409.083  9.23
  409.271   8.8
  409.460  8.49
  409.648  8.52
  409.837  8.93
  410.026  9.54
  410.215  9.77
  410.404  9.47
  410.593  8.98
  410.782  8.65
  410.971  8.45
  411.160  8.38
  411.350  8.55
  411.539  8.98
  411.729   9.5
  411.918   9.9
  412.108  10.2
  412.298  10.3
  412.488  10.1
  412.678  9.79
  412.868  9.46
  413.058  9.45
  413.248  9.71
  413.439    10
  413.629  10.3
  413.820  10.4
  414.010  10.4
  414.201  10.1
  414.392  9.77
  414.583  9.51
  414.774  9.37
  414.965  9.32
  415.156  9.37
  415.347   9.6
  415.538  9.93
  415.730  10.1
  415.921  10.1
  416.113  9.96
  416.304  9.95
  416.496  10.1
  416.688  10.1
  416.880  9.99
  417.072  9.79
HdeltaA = 0.27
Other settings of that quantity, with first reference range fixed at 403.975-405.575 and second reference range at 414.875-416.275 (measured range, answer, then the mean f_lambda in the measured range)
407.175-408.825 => 0.04 nm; 9.61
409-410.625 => 0.13 nm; 9.08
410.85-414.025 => 0.07 nm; 9.61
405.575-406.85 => -0.08 nm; 10.5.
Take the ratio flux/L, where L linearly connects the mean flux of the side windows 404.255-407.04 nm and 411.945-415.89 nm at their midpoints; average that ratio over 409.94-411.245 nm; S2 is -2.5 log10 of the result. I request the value 0.11 mag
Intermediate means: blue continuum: 10.1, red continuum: 9.86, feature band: 9.04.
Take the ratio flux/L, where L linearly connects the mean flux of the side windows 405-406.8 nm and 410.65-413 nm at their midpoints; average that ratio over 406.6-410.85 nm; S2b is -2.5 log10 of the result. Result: 0.05 mag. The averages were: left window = 10.4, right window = 9.35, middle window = 9.41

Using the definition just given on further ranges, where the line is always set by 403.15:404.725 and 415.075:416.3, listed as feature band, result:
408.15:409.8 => 0.081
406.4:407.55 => 0.021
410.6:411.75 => 0.145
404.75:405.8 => 0.003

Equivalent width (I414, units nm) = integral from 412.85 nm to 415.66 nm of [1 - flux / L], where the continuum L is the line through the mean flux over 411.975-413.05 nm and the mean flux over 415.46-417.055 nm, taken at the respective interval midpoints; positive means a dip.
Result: 0.05 nm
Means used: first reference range 9.92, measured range 9.79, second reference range 10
